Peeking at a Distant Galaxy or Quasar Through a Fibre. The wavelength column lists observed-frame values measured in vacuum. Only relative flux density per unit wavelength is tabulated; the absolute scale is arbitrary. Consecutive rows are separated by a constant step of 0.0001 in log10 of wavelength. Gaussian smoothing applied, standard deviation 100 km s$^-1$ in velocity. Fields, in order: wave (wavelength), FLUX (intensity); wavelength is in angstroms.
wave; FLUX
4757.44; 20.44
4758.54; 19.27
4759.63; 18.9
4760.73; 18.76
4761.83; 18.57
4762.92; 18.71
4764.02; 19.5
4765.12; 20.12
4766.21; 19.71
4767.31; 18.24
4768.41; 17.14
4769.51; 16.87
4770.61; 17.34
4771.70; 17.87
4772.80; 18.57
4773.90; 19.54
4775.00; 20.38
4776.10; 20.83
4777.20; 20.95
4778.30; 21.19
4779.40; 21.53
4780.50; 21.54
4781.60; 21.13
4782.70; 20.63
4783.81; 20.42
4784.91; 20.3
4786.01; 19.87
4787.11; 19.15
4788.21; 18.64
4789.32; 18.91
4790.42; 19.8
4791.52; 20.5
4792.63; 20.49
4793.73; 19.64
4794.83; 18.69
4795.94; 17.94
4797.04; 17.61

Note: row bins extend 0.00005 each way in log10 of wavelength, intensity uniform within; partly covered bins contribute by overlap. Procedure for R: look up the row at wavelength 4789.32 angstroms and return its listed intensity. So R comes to 18.91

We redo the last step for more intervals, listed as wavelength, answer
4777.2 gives 20.95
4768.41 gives 17.14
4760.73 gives 18.76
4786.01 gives 19.87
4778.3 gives 21.19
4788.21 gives 18.64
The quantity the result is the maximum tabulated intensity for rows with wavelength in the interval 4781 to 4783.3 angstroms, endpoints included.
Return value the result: 21.13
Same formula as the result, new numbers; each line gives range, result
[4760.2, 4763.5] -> 18.76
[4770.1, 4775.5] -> 20.38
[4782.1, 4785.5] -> 20.63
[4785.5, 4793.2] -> 20.5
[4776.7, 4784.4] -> 21.54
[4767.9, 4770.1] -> 17.14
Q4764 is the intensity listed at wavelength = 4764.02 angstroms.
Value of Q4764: 19.5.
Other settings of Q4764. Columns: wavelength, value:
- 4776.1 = 20.83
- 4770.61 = 17.34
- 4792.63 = 20.49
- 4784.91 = 20.3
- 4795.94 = 17.94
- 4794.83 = 18.69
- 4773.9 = 19.54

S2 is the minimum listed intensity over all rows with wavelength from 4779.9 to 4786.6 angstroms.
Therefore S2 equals 19.87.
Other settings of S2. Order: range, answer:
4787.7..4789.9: 18.64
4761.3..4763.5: 18.57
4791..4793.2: 20.49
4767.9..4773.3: 16.87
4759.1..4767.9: 18.24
